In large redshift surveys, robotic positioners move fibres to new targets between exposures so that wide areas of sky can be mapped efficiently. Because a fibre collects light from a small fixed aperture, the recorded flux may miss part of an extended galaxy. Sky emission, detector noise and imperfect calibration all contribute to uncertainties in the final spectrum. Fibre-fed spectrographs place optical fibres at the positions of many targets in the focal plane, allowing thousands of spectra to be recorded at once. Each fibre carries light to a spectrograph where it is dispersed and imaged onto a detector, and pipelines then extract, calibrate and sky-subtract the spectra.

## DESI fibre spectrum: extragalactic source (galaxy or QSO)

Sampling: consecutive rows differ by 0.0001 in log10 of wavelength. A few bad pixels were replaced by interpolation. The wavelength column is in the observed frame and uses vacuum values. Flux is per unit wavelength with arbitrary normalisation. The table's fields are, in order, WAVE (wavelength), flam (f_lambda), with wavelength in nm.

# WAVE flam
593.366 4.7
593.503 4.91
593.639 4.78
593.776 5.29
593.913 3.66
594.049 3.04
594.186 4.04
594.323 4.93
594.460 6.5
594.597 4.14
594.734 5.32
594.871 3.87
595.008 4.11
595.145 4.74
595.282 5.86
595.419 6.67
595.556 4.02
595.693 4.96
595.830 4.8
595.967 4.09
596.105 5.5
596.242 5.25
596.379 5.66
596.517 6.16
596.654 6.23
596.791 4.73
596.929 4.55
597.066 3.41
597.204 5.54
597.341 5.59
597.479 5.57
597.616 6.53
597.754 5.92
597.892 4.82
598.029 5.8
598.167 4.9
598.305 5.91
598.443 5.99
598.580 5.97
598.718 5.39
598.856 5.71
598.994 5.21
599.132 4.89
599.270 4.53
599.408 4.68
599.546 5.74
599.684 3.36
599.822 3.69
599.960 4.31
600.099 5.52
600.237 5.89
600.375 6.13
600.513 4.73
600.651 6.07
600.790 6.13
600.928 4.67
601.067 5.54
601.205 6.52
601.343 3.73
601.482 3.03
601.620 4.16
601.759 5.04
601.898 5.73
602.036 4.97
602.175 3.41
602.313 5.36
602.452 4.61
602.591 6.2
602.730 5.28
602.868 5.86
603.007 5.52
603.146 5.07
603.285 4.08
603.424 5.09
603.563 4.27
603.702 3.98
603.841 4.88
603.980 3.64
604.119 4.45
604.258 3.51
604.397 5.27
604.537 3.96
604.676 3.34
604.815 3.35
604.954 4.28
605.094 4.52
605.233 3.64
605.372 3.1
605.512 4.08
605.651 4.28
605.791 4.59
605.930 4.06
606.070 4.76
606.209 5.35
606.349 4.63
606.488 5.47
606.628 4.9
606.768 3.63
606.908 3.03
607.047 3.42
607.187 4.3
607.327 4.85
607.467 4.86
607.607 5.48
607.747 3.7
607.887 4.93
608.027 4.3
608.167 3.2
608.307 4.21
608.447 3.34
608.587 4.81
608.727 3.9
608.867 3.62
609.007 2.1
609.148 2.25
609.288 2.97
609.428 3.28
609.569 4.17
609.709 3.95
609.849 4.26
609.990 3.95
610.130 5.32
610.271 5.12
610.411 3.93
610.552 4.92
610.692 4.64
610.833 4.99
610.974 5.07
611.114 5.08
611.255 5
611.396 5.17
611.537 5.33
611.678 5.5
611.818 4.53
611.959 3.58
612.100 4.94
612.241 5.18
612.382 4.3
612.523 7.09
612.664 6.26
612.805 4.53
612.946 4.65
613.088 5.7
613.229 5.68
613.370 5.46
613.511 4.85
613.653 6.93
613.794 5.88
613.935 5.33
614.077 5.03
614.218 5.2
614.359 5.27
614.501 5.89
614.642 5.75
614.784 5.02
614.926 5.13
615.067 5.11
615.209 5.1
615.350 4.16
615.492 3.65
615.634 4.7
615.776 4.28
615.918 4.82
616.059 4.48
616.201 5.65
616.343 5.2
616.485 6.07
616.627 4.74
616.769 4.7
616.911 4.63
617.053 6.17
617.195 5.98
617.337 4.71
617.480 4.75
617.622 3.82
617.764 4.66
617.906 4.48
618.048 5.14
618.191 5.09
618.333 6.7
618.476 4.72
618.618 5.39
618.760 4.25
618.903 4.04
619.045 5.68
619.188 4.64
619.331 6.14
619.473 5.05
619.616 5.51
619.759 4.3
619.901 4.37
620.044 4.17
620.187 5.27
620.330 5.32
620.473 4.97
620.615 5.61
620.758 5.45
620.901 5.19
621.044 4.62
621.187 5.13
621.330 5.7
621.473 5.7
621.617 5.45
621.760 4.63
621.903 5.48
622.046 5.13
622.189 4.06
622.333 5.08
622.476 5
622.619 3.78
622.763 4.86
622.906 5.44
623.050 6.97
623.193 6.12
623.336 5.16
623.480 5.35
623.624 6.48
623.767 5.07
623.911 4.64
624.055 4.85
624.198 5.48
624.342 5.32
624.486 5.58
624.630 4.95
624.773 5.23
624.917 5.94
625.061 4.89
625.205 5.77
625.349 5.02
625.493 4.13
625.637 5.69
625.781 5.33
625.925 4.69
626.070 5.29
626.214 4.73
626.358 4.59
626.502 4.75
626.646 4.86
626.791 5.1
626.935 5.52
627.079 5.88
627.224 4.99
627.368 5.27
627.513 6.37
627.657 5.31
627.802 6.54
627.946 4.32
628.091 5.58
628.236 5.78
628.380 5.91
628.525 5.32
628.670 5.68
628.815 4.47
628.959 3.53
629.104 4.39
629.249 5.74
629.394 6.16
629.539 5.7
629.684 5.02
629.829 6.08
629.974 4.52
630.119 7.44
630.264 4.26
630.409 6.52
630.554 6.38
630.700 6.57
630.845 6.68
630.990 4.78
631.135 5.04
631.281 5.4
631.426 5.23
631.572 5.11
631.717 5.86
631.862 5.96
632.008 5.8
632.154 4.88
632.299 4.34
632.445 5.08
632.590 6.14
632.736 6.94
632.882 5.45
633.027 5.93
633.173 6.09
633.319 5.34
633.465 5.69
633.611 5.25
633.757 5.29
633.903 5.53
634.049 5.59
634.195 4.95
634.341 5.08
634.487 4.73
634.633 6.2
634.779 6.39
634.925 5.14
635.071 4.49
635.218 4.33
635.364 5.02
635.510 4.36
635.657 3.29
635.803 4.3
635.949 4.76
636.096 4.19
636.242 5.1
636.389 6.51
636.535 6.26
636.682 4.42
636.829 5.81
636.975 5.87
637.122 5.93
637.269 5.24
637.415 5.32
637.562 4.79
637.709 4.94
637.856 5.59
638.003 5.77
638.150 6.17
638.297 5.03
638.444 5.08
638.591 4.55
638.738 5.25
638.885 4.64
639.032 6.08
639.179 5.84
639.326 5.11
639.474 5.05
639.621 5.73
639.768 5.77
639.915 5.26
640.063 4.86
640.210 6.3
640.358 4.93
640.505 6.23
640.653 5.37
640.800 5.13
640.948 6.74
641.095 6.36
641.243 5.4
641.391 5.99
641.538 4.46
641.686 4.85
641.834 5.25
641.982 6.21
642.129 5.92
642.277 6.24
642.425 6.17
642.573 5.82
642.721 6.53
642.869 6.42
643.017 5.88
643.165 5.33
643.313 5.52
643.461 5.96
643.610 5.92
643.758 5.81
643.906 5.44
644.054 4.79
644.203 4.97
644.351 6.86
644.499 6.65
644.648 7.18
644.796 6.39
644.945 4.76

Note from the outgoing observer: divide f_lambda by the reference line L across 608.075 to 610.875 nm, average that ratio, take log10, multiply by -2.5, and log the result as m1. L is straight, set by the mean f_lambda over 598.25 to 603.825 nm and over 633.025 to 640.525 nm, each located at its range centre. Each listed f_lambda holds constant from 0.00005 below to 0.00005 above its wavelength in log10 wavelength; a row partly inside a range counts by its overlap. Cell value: 0.28 mag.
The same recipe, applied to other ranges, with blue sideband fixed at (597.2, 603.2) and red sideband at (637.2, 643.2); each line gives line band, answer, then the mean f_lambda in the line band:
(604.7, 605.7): 0.33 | 3.86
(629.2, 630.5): -0.05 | 5.73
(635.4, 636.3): 0.26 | 4.35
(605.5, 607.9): 0.18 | 4.46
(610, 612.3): 0.09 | 4.87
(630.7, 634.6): 0.00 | 5.5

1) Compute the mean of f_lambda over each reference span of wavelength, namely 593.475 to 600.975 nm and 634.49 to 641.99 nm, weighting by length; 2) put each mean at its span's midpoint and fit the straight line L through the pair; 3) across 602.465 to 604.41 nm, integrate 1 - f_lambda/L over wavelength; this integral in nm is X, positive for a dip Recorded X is 0.14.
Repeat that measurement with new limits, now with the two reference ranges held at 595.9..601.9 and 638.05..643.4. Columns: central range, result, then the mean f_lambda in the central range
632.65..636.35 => 0.23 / 5.19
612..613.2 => 0.00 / 5.3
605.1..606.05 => 0.22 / 4.04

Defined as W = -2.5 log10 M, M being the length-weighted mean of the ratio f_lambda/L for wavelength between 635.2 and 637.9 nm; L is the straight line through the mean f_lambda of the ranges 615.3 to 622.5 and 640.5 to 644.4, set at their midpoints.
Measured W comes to 0.10 mag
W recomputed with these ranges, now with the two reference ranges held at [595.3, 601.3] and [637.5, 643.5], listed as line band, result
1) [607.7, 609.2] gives 0.405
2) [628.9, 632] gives -0.010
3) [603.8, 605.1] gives 0.289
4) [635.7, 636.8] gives 0.100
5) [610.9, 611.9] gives 0.061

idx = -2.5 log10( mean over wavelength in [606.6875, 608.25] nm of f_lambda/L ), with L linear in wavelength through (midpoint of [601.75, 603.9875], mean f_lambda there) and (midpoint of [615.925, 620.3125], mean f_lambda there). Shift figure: 0.19 mag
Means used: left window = 4.91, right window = 5.02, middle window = 4.16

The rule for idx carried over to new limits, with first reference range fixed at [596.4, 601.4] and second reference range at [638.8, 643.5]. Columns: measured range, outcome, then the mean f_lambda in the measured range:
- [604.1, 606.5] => 0.26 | 4.23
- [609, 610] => 0.50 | 3.41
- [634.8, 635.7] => 0.22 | 4.59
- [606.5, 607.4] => 0.29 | 4.11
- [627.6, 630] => 0.05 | 5.31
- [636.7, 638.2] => 0.03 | 5.49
